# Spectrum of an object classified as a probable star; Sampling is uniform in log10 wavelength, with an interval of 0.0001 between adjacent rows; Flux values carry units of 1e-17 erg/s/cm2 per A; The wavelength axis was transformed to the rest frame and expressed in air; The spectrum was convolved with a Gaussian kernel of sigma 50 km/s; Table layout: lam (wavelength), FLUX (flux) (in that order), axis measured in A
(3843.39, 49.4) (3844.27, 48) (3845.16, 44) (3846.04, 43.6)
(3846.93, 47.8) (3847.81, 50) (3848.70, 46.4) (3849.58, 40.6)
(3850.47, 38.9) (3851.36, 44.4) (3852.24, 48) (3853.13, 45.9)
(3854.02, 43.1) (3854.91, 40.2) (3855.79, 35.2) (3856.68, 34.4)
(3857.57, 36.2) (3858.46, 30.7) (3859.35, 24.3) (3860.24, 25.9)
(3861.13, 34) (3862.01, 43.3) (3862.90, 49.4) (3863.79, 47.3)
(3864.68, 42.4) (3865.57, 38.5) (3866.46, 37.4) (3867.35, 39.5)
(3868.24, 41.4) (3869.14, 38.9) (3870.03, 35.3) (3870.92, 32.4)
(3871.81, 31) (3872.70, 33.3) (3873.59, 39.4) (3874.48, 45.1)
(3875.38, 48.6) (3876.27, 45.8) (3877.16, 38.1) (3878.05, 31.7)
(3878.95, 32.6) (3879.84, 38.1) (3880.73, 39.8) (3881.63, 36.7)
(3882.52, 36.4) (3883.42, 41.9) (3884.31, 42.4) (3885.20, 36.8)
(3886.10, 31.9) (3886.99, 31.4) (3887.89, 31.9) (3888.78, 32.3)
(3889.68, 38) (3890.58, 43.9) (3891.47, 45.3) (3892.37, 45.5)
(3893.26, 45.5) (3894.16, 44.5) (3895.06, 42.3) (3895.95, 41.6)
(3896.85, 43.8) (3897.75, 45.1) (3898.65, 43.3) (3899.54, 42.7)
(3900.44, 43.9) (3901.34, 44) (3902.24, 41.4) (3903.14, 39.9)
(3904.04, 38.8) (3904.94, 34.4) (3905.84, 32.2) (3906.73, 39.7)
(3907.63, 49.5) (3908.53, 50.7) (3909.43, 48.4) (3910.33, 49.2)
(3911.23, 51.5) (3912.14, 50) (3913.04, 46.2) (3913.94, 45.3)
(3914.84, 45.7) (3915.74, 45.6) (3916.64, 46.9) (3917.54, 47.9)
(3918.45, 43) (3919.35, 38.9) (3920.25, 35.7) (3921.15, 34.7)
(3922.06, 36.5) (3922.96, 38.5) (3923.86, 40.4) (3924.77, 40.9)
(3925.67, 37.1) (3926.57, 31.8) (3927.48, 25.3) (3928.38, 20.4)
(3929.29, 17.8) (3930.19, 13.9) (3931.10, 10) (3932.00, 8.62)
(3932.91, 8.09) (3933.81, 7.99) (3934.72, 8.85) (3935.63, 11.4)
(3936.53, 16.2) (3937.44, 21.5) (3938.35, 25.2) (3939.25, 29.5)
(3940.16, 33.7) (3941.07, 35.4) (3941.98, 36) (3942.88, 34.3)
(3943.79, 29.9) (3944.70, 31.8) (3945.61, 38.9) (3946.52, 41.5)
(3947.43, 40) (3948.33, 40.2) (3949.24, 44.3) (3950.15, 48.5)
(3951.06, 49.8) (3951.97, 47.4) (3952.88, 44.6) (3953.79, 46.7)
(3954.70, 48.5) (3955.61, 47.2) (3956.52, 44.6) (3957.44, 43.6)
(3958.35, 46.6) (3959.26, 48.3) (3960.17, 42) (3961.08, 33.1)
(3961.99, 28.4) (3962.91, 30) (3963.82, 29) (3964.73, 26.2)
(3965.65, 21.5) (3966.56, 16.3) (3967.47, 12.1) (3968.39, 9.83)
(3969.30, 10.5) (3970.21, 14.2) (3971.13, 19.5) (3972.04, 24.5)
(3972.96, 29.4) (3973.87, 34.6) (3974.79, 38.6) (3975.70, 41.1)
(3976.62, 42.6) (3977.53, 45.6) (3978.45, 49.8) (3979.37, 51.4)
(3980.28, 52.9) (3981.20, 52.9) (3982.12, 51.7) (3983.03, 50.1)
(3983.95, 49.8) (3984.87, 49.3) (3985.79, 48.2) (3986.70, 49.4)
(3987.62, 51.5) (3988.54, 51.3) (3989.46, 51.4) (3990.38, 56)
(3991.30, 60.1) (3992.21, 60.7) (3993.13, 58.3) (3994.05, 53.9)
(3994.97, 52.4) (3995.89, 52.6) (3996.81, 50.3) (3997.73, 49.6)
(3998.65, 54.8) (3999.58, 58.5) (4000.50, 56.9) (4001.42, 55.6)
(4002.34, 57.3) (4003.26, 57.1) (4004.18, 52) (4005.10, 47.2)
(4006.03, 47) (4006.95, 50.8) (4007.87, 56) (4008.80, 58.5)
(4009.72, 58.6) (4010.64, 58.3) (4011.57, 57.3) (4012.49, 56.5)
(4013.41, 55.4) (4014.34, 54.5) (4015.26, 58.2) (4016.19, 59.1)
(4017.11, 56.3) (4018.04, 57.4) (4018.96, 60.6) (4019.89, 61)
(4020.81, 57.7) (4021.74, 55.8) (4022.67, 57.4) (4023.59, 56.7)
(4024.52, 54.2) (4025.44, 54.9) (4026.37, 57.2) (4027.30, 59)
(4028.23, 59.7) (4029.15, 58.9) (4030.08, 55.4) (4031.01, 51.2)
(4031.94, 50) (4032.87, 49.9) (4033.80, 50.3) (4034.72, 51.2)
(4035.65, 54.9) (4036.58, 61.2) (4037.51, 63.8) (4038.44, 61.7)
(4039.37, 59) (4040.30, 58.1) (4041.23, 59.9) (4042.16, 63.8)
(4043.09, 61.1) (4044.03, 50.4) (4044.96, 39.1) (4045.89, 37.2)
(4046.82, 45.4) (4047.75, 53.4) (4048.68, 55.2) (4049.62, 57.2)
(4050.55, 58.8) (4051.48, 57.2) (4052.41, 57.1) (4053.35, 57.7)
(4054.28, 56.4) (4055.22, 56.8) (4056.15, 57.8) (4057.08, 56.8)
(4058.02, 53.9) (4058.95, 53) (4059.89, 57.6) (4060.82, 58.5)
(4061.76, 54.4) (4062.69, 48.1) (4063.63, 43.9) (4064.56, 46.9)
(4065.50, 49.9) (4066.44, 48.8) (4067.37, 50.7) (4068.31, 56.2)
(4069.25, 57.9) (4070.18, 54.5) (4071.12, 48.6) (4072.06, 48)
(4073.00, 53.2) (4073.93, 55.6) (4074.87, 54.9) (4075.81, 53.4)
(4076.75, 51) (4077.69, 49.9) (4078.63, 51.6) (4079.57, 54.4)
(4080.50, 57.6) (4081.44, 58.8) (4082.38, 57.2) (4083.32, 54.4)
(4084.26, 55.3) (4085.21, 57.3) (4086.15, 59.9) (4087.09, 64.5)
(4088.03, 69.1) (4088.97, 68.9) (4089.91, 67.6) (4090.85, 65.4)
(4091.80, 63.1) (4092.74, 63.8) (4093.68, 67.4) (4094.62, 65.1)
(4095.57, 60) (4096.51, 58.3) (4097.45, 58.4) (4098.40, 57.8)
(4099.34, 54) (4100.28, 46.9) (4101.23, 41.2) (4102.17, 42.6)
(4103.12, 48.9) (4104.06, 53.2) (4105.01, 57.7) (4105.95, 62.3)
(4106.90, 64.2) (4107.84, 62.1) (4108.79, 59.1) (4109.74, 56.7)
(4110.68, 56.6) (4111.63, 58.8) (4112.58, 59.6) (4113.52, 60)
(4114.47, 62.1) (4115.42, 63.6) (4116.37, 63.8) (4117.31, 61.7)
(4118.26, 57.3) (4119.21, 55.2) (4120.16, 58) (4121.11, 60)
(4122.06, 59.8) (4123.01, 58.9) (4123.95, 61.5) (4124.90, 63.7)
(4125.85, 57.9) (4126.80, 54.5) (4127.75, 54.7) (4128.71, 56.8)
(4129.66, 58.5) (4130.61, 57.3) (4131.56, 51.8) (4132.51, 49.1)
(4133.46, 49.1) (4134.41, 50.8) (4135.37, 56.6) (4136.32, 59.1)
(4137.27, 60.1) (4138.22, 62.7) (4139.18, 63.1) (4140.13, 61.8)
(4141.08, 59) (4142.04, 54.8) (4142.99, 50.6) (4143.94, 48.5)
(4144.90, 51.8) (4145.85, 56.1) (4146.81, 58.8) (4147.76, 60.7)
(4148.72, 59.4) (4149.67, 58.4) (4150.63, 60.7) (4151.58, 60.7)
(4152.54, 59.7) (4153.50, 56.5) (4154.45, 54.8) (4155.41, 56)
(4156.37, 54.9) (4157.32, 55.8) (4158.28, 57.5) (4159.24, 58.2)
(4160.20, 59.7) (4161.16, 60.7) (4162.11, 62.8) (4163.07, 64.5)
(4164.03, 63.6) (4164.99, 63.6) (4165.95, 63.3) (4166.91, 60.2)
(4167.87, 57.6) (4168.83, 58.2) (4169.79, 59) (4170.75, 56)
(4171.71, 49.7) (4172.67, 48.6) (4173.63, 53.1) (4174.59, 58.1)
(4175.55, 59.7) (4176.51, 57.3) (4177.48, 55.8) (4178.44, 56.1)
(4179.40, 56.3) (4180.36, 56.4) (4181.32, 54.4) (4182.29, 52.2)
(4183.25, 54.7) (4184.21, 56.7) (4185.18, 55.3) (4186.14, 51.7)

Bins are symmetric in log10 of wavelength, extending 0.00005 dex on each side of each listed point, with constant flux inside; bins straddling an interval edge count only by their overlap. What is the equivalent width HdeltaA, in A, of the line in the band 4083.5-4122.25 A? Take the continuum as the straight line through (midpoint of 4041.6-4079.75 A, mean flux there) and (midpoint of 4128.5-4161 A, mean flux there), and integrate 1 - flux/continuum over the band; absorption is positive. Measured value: -3.0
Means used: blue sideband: 53.1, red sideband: 56.8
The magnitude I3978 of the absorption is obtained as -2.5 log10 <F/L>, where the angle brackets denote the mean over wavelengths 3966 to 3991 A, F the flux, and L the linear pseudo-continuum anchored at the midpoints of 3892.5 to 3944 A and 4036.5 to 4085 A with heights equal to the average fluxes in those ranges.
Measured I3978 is 0.12 mag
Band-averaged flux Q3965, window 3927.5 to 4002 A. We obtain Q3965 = 37.7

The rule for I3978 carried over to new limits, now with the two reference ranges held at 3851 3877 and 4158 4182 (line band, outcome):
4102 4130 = -0.07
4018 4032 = -0.16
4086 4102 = -0.14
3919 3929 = 0.24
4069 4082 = -0.03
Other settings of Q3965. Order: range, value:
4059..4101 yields 56.2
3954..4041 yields 48.6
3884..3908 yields 40.4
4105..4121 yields 60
